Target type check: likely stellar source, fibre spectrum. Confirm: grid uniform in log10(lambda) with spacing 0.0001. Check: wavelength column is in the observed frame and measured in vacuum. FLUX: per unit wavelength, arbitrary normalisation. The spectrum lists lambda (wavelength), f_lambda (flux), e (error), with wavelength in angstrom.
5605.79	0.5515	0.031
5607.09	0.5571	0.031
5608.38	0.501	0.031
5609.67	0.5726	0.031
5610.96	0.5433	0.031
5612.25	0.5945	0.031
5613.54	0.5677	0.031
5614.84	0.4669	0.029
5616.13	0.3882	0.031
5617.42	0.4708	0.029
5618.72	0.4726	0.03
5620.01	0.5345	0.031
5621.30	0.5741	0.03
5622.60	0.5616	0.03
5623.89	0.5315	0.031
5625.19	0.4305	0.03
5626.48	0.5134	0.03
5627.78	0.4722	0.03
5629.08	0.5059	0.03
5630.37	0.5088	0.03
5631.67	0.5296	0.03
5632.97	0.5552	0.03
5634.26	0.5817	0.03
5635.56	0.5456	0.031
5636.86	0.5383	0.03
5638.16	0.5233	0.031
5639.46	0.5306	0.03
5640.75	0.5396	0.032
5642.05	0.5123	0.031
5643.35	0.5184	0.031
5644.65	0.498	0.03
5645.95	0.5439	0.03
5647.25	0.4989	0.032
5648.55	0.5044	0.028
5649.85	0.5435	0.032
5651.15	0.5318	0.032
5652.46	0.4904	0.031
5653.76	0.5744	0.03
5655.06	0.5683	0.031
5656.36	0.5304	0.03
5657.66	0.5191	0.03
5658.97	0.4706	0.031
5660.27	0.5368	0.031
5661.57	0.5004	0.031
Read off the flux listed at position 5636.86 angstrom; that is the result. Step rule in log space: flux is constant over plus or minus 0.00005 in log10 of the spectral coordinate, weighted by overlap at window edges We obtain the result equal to 0.5383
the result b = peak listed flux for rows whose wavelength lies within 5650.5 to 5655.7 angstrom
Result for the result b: 0.5744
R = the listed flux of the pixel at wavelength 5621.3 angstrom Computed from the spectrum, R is 0.5741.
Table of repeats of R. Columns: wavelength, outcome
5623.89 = 0.5315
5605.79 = 0.5515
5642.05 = 0.5123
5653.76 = 0.5744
